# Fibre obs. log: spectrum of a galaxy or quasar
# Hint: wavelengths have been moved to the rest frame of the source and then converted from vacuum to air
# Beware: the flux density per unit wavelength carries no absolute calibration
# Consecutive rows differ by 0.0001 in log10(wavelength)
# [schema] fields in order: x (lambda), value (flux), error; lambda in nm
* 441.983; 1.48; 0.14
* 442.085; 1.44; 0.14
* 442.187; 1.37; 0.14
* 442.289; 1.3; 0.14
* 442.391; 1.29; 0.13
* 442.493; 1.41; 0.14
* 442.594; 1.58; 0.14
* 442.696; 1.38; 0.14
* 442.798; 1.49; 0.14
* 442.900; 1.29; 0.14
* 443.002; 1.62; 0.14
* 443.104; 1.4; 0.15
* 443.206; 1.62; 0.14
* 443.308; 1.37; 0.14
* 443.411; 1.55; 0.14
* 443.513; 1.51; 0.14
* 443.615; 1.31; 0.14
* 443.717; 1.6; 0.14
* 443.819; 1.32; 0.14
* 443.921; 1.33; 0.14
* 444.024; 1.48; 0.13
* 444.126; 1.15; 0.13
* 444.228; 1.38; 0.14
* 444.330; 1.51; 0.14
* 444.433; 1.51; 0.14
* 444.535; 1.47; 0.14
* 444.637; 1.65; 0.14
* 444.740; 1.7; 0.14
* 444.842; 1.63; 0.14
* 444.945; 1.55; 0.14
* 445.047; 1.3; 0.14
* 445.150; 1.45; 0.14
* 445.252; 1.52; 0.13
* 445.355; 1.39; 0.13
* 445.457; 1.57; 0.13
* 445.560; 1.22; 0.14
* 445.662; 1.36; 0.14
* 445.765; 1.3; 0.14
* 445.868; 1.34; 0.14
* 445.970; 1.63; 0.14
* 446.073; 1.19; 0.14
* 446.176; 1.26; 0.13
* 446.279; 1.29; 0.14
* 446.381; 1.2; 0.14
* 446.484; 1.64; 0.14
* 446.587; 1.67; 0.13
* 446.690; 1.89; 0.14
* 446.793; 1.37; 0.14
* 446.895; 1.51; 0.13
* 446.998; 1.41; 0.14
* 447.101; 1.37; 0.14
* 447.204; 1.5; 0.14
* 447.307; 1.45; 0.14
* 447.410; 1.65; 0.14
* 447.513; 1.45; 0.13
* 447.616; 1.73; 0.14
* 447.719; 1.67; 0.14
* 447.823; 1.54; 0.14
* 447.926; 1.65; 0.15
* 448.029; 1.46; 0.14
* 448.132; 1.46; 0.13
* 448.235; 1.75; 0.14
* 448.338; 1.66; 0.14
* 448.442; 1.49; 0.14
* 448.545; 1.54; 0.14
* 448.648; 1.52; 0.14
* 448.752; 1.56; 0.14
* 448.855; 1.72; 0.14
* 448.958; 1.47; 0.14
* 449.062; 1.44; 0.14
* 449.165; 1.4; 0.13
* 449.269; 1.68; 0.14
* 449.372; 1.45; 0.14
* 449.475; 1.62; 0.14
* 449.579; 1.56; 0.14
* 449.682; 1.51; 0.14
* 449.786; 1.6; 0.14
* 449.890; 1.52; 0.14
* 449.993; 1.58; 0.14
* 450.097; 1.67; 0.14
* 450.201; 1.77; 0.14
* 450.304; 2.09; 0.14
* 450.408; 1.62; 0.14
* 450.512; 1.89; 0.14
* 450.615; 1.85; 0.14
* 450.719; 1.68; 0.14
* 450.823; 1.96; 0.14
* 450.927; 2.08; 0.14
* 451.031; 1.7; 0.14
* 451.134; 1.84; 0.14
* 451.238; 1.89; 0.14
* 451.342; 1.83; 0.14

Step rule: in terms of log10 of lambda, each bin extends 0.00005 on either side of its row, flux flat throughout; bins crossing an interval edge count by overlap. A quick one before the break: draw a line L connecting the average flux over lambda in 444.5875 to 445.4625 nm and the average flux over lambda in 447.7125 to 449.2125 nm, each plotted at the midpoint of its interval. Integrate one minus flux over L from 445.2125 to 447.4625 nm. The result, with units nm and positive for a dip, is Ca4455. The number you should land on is 0.14 nm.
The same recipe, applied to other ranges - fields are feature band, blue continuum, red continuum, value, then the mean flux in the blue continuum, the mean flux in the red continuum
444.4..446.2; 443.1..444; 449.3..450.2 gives 0.042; 1.45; 1.58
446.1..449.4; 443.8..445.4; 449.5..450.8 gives 0.148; 1.46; 1.7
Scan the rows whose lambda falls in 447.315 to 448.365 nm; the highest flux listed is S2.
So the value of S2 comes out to 1.75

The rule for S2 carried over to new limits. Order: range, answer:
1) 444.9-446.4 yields 1.63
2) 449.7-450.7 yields 2.09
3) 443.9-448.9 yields 1.89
